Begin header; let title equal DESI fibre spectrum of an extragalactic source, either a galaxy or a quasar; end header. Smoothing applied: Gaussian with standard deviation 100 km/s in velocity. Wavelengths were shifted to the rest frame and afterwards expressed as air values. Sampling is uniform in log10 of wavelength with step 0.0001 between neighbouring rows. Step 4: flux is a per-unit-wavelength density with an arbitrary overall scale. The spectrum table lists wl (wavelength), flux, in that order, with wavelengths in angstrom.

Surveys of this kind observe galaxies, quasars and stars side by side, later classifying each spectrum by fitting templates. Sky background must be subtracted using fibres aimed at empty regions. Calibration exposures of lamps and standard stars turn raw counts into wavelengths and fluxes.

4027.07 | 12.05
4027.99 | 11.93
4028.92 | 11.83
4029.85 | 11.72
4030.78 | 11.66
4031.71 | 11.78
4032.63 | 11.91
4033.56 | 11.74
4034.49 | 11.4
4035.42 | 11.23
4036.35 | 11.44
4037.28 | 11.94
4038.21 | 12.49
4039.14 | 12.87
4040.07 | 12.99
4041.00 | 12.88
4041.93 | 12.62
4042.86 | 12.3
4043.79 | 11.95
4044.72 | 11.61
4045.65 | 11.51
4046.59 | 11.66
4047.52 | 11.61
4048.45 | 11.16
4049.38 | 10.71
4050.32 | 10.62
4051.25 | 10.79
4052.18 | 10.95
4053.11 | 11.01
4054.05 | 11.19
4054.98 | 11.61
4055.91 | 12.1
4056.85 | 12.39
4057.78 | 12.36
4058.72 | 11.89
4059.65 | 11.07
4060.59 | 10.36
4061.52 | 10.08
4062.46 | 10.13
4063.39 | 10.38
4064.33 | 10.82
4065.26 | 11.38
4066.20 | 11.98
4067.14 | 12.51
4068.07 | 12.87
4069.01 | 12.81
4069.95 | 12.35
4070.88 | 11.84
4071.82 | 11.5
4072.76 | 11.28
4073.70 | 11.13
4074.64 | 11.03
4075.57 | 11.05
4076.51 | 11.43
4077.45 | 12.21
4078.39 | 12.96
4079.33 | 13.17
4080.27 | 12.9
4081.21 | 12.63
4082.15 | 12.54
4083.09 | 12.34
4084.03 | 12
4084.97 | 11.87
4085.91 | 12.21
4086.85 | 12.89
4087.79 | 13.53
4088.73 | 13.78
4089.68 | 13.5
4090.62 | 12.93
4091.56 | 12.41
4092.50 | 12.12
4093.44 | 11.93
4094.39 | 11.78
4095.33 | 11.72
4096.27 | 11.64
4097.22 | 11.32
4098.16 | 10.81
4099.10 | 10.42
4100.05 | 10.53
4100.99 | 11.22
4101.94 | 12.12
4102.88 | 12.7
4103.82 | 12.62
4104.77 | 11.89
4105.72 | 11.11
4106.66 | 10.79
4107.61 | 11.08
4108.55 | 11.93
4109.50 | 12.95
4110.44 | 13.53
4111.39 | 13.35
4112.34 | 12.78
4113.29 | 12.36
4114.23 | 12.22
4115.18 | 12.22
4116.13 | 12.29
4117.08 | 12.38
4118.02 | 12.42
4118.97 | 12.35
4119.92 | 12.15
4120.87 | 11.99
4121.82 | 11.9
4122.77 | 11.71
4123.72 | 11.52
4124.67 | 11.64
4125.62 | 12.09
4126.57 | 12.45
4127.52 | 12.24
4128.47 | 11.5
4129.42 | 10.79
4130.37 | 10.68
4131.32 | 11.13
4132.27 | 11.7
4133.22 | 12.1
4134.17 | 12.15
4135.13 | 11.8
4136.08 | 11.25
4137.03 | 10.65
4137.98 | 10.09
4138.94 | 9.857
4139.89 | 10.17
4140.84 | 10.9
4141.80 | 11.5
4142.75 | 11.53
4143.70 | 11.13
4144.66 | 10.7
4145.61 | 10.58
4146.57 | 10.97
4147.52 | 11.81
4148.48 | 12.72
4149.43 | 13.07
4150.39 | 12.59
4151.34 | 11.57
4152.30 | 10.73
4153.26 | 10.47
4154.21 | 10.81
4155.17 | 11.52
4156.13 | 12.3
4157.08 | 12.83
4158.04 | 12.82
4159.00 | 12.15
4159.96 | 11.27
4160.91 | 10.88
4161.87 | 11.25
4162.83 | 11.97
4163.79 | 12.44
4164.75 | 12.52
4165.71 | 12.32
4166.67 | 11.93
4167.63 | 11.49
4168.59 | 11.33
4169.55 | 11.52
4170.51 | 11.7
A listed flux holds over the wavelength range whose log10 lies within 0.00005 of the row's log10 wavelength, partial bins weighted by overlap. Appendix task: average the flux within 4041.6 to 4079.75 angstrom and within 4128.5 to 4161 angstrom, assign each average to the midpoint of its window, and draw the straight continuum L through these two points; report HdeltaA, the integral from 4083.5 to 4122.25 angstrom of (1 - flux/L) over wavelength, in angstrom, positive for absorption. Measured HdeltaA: -2.2 angstrom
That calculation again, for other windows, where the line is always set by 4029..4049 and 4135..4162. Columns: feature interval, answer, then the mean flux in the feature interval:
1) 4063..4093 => -1.2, 12.2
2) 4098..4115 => -0.5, 11.9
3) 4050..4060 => 0.3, 11.5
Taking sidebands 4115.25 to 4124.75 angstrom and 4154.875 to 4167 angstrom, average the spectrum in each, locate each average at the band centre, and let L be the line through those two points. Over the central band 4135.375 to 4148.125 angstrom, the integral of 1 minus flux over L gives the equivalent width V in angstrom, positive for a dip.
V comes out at 1.2 angstrom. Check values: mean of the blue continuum 12.1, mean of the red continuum 12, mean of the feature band 10.9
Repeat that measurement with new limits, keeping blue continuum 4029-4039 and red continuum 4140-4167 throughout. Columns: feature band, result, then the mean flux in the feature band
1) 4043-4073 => 0.73 angstrom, 11.5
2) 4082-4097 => -0.90 angstrom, 12.4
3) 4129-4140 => 0.59 angstrom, 11.1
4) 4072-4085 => -0.33 angstrom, 12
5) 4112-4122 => -0.50 angstrom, 12.3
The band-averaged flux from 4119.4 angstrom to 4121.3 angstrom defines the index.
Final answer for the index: 12.1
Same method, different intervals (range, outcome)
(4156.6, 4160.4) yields 12.3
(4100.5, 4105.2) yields 12.1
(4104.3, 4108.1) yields 11.2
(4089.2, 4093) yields 12.7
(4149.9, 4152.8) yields 11.6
